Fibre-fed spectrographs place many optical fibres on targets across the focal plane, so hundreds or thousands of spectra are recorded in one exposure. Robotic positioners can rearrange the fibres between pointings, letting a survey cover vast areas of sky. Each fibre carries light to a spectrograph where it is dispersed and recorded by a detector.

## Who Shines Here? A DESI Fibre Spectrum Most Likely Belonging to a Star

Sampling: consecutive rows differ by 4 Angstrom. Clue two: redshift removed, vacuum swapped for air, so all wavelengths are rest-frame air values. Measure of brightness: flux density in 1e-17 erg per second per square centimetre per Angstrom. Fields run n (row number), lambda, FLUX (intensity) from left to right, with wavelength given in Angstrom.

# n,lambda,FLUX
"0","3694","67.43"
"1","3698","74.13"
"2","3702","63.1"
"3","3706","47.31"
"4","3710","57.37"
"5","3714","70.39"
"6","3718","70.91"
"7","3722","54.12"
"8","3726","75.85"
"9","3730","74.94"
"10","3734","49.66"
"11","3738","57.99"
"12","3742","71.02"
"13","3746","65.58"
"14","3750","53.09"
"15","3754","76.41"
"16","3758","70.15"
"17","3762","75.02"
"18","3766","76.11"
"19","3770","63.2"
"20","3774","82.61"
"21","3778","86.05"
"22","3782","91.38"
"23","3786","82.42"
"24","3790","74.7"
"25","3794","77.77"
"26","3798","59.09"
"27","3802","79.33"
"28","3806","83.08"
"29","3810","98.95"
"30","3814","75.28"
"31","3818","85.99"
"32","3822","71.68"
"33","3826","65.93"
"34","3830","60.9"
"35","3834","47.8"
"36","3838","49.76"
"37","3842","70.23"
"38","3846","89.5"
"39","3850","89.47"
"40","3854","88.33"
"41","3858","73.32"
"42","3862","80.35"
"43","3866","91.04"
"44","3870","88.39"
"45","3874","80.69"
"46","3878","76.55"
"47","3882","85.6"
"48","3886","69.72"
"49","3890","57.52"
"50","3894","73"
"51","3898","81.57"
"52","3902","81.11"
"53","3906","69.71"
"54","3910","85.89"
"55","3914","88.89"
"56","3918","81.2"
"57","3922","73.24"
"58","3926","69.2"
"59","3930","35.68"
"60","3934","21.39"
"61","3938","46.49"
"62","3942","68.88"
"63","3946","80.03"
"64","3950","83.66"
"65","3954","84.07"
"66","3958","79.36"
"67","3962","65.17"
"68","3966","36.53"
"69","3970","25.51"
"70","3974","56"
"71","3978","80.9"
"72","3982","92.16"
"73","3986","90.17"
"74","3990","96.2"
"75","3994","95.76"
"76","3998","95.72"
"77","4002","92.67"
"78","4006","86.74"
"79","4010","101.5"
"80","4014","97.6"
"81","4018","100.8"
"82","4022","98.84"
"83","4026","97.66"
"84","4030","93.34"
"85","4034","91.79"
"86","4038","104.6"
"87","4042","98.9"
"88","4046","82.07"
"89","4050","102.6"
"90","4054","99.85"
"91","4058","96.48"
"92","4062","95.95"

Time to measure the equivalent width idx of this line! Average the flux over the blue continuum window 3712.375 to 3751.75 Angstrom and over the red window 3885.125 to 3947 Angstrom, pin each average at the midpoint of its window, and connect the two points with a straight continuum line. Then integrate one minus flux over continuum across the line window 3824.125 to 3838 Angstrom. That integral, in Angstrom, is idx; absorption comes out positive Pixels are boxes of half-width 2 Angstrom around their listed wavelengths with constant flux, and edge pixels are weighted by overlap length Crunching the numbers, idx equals 1.9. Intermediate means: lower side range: 64.4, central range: 56.9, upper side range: 67.5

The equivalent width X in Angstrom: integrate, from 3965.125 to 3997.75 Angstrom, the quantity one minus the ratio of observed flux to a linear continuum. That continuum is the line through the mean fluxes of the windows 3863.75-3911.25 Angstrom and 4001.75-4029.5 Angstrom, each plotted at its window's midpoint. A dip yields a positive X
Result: 6.4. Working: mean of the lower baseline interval 78.3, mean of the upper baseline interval 96.6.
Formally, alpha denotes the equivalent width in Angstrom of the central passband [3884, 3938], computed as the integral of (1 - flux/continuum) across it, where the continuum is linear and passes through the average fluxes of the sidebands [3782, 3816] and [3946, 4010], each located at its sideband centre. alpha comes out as 7.7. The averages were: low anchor 79.6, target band 67.5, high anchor 78.2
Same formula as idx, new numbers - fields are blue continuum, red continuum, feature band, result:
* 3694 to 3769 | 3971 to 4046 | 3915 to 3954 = 9.6 Angstrom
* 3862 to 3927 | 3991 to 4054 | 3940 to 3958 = 1.4 Angstrom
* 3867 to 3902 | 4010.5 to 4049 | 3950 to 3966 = 2.7 Angstrom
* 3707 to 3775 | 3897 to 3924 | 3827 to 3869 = 0.6 Angstrom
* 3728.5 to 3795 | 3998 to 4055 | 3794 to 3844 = 4.0 Angstrom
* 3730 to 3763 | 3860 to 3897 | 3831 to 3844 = 3.1 Angstrom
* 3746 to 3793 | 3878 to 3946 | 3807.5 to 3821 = -2.3 Angstrom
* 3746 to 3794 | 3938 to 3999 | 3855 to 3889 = -2.6 Angstrom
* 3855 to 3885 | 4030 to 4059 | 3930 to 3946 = 7.1 Angstrom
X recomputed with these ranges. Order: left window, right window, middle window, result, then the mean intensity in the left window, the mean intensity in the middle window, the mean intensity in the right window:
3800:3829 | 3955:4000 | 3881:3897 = 1.2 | 79.4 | 71.2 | 74.2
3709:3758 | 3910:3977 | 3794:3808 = -2.1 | 65.1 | 74.4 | 63.2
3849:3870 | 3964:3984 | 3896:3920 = -2.6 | 84.6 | 81.4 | 58.2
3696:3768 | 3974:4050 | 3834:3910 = 2.5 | 65.7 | 77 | 93.5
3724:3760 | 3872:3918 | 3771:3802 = -4.2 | 66.1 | 78.6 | 77.5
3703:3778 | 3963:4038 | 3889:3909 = 1.0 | 66.7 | 74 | 85.3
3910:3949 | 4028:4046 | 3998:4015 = -1.5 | 64.5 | 94.6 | 95.5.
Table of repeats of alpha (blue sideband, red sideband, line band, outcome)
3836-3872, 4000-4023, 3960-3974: 7.22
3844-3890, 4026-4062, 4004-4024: -0.69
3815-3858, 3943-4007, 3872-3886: -1.07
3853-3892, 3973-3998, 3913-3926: 0.58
